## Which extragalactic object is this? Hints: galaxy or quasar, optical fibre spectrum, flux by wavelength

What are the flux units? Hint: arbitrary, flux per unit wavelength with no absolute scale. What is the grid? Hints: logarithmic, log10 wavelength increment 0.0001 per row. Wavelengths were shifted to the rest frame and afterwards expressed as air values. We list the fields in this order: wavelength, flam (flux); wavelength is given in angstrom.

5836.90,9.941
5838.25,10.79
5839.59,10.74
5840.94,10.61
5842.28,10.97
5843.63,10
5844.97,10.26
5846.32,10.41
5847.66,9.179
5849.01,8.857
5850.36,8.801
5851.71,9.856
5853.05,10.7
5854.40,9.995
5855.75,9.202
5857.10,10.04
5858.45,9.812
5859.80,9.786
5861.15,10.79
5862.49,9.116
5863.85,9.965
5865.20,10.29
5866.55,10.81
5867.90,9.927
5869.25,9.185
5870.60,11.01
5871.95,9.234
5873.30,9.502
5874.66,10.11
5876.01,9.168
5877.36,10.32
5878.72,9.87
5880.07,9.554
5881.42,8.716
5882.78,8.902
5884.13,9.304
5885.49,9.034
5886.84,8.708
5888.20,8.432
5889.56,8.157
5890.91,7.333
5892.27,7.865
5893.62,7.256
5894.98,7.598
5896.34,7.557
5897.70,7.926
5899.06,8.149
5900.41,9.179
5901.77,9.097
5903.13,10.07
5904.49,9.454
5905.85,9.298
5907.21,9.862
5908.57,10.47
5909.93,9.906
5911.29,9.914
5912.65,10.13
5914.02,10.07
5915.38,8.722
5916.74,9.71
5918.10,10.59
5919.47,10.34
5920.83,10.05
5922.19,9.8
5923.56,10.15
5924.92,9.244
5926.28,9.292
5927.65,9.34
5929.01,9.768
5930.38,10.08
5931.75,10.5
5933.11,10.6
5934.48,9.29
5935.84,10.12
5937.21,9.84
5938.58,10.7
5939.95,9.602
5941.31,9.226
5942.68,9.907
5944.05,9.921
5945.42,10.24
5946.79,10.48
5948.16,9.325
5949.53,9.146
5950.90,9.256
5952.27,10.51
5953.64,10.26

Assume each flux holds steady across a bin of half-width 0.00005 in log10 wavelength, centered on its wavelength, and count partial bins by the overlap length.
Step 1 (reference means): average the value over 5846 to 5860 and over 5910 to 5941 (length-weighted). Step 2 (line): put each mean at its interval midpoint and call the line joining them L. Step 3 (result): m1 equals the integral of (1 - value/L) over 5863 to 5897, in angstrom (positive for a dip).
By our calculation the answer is 2.2 angstrom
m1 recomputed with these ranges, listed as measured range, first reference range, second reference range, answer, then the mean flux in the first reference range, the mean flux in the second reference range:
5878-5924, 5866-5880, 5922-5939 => 3.45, 9.89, 9.89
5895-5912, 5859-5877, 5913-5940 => 1.25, 9.92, 9.9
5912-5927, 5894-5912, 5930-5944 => -0.48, 9.09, 9.98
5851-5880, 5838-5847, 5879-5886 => -0.59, 10.5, 9.15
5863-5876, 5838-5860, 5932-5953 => 0.02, 9.99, 9.89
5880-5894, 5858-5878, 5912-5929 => 2.02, 9.94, 9.78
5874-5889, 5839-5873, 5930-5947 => 1.08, 9.98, 10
